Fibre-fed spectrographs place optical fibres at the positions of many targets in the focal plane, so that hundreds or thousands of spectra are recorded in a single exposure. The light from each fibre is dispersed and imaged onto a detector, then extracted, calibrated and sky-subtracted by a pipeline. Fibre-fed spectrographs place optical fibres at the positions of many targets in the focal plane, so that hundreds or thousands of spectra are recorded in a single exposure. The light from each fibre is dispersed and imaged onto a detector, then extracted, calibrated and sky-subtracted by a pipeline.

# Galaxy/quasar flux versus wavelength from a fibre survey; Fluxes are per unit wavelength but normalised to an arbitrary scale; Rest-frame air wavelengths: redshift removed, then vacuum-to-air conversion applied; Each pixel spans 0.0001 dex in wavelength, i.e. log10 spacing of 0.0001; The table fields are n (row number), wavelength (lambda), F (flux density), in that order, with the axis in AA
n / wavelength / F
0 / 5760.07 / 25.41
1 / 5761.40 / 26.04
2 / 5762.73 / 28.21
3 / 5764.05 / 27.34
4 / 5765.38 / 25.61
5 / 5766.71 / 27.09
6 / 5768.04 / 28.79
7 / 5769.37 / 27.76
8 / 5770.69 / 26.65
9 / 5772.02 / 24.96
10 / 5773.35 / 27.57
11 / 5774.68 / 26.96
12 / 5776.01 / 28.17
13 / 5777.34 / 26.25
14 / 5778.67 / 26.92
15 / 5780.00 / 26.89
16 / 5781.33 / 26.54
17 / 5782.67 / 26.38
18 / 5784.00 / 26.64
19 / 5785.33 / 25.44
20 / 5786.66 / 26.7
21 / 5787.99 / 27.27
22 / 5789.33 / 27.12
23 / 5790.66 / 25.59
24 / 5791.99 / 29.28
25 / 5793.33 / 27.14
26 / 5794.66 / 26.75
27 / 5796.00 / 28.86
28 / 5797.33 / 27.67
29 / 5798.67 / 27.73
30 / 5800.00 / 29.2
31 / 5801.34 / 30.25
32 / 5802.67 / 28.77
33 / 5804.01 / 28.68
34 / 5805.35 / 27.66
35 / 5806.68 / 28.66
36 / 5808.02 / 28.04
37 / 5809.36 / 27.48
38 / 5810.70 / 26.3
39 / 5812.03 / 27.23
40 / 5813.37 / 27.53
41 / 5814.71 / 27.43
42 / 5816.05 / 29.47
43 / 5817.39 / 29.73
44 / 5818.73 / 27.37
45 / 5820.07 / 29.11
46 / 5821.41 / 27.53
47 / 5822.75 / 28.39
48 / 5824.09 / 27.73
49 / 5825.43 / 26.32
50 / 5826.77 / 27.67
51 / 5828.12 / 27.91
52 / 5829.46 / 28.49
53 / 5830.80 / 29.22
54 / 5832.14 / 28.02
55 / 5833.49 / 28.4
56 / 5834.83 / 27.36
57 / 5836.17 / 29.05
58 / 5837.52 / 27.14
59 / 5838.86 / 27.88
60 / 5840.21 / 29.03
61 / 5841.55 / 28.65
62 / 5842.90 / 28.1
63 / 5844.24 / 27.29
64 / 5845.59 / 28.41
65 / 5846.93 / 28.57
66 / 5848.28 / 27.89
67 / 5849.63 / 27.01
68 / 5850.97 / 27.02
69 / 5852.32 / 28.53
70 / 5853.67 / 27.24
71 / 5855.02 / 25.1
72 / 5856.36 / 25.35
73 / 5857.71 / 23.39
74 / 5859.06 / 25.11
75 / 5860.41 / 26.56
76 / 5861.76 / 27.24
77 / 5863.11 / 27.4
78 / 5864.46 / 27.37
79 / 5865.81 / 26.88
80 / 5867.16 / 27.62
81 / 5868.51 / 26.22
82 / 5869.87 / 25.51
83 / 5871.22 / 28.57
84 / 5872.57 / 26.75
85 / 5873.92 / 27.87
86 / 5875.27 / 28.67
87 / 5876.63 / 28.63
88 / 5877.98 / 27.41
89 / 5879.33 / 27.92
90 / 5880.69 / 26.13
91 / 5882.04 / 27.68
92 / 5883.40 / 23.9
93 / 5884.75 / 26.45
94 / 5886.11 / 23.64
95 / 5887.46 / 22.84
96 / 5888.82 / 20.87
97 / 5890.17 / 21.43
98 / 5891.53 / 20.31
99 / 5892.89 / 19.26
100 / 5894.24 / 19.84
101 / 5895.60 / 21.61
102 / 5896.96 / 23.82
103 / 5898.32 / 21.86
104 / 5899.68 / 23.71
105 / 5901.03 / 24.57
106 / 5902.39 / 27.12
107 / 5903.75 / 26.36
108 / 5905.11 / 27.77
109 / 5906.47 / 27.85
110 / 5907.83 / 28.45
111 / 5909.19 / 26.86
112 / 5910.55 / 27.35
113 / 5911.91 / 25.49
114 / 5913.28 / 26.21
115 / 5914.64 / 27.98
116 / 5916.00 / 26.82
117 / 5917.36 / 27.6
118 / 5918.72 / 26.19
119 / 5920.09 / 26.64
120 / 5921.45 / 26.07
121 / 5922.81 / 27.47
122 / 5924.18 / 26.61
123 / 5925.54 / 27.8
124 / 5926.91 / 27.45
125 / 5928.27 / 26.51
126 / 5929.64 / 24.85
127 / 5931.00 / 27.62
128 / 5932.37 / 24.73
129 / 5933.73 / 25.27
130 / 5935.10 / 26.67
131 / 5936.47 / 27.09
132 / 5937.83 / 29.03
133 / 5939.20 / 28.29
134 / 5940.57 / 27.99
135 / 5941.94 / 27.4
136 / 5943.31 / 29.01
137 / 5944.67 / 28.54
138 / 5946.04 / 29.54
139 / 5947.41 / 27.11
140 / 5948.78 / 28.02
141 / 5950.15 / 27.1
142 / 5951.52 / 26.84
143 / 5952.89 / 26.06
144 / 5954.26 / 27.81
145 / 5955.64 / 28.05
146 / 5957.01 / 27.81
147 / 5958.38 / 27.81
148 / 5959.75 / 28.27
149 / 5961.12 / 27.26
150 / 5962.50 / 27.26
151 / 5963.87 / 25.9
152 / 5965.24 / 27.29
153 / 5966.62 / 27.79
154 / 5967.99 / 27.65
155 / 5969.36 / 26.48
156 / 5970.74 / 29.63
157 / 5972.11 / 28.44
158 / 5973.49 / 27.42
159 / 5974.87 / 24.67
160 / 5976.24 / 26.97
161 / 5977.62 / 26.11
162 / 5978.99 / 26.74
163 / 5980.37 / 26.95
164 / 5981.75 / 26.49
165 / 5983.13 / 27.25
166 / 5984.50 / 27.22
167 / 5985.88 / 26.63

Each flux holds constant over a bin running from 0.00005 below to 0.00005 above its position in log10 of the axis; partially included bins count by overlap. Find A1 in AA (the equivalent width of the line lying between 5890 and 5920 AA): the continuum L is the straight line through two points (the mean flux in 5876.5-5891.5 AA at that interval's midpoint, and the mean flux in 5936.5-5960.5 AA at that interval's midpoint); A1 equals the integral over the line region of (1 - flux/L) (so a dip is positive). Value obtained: 1.0 AA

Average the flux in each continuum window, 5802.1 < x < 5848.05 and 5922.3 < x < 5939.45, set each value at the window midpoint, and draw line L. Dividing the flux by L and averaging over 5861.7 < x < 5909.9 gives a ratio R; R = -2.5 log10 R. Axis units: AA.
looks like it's 0.08 mag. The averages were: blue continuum 28.1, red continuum 26.8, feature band 25.4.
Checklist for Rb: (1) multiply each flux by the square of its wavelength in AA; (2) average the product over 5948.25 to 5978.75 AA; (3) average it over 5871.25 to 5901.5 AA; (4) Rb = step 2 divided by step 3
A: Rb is 1.1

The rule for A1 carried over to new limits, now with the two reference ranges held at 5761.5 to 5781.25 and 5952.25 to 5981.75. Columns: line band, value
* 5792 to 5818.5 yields -1.1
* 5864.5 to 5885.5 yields 0.1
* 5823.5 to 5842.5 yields -0.7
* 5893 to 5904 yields 1.6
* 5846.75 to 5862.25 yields 0.3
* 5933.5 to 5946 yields -0.3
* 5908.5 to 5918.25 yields 0.1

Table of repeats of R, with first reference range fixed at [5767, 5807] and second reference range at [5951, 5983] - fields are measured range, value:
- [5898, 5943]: 0.02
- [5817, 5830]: -0.02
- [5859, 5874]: 0.01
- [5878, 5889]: 0.08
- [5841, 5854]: -0.02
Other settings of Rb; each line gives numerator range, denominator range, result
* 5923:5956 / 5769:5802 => 1.06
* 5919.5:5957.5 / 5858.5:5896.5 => 1.10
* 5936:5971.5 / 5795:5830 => 1.04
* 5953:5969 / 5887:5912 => 1.17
